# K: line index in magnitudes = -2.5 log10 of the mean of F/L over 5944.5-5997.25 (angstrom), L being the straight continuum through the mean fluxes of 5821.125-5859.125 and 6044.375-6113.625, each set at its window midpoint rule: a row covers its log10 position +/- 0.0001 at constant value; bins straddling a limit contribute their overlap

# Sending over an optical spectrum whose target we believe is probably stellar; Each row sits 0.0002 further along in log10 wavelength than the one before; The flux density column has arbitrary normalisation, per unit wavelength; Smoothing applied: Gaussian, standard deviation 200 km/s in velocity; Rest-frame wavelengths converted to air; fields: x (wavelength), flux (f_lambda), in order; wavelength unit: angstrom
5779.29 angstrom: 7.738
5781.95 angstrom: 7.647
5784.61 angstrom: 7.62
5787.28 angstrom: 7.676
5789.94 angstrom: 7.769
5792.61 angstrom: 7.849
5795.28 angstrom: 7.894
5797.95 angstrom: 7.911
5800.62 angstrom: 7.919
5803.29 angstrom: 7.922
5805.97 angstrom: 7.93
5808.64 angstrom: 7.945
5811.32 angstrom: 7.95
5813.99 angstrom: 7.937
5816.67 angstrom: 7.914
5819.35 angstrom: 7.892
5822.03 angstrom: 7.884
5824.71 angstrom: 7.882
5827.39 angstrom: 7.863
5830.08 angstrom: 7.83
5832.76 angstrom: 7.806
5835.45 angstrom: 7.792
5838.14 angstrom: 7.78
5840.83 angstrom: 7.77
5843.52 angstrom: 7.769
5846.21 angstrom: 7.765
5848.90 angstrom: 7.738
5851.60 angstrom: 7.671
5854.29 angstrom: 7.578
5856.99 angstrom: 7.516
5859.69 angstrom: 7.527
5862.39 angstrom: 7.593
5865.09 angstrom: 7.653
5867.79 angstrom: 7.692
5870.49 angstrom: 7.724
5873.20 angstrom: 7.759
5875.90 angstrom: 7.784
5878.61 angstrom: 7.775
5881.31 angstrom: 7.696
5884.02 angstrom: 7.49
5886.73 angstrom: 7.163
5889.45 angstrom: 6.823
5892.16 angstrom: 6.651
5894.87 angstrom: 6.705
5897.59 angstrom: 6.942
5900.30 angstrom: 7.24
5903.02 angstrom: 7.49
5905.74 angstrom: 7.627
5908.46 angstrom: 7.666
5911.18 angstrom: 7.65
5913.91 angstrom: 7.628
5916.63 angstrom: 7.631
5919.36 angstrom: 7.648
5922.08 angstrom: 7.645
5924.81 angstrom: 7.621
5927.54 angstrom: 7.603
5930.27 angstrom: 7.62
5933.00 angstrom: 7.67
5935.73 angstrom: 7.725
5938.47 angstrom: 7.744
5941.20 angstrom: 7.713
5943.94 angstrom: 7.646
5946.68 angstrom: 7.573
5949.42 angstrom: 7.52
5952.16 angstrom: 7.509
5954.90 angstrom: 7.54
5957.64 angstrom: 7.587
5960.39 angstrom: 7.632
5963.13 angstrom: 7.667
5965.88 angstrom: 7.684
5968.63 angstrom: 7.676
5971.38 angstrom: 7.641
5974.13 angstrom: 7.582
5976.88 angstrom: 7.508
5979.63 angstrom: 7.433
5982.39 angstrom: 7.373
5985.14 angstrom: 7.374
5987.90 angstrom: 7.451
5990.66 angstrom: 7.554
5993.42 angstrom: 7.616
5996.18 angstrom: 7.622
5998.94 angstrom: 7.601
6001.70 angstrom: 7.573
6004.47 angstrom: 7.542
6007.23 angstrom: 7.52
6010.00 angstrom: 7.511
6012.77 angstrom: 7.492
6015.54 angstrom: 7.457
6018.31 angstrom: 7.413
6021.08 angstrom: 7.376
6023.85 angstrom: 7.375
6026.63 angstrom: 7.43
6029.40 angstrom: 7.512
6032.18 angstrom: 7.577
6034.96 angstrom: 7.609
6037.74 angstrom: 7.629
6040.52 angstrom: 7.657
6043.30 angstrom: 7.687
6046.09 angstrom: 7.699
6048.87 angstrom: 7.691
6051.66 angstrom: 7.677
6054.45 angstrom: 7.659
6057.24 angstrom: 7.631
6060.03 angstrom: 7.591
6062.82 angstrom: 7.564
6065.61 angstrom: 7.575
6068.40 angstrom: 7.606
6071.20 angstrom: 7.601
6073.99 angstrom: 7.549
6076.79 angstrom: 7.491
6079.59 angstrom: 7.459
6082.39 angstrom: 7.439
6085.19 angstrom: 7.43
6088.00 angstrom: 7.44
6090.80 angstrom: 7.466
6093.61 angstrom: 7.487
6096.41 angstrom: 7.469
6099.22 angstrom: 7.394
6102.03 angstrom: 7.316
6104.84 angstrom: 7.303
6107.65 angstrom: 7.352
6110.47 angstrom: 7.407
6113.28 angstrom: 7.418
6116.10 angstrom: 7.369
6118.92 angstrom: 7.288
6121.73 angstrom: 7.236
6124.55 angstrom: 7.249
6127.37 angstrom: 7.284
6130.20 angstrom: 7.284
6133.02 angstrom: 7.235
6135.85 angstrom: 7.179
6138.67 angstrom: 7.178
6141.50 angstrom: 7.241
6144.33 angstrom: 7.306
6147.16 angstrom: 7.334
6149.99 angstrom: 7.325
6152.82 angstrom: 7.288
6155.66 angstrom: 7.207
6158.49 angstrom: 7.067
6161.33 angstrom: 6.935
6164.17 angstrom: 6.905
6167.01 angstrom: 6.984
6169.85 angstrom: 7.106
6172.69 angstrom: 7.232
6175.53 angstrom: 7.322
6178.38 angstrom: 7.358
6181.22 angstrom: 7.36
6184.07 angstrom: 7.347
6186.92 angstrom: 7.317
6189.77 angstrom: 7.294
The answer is 0.01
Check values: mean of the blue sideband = 7.75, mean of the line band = 7.56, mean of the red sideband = 7.51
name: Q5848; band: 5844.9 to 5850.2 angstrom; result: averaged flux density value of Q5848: 7.76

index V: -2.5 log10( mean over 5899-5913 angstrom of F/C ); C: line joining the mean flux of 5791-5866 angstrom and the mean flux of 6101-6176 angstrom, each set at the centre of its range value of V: 0.018 mag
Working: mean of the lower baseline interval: 7.8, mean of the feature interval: 7.53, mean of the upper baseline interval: 7.23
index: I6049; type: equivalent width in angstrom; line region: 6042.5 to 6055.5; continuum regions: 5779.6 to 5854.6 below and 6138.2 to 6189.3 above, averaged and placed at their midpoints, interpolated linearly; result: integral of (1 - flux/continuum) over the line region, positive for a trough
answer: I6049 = -0.5 angstrom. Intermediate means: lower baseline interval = 7.82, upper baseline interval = 7.21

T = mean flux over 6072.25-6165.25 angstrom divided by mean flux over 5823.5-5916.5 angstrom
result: 0.97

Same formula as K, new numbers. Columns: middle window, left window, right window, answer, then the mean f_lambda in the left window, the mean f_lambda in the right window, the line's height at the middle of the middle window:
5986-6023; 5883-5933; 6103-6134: -0.02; 7.39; 7.31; 7.35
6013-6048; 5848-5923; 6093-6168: -0.03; 7.49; 7.26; 7.35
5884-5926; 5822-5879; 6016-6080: 0.05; 7.73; 7.57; 7.69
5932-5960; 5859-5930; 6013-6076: -0.02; 7.48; 7.57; 7.51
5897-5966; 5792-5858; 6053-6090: 0.02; 7.83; 7.54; 7.7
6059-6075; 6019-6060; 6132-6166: -0.02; 7.58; 7.18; 7.48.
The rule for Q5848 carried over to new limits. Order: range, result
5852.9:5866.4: 7.57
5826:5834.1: 7.84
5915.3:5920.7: 7.63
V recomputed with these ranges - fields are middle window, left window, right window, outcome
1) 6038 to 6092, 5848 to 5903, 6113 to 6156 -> -0.04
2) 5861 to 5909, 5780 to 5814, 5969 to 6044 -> 0.04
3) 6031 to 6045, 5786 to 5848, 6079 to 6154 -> -0.02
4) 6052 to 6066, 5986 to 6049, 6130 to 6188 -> -0.02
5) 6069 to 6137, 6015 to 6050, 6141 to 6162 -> 0.00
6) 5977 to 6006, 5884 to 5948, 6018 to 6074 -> 0.00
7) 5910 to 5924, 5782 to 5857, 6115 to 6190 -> 0.00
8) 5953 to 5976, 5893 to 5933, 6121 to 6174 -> -0.03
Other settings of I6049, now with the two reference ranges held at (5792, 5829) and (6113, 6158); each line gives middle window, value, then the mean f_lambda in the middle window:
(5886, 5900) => 1.6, 6.87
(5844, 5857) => 0.3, 7.68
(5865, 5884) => 0.2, 7.72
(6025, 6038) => -0.1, 7.54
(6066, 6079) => -0.3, 7.56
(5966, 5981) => 0.0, 7.58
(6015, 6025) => 0.1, 7.41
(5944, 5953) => 0.1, 7.55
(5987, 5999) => 0.0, 7.57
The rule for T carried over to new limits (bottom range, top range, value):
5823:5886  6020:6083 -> 0.98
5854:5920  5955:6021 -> 1.01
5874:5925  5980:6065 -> 1.02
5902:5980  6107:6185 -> 0.95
